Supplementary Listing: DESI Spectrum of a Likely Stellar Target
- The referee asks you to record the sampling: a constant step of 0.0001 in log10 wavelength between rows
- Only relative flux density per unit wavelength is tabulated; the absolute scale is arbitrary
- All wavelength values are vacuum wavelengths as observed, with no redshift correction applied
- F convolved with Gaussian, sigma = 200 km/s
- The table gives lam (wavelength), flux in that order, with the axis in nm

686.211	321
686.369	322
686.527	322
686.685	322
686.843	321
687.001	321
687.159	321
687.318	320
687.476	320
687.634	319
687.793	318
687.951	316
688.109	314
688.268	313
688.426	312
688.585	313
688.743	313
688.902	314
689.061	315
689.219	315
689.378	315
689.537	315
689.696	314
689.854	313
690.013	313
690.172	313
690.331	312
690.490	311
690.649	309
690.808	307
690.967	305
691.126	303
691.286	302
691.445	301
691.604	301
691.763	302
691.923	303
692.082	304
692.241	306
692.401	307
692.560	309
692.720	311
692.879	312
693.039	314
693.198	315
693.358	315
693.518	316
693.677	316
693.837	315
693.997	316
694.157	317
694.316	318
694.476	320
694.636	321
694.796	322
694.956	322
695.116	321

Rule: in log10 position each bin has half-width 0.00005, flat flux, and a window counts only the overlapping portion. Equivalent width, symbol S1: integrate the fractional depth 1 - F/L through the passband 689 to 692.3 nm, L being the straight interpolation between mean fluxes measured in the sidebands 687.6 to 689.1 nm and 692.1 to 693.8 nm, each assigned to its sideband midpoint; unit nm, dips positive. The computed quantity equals 0.049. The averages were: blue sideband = 314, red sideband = 312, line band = 309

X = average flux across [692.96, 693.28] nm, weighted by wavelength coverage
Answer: 315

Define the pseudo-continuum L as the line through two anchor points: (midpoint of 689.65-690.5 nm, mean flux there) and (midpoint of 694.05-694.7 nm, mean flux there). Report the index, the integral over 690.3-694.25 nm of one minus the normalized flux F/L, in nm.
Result 0.09 nm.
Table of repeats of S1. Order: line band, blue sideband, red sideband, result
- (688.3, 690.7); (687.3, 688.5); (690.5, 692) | -0.02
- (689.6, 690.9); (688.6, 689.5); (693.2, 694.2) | 0.01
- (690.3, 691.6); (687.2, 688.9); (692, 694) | 0.03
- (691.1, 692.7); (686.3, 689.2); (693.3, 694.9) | 0.07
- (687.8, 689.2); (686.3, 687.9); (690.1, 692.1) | 0.01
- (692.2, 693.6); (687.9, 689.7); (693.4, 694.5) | 0.02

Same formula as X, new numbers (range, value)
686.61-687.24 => 321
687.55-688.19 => 317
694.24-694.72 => 320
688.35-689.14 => 313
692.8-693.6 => 314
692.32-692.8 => 309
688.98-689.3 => 315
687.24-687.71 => 320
